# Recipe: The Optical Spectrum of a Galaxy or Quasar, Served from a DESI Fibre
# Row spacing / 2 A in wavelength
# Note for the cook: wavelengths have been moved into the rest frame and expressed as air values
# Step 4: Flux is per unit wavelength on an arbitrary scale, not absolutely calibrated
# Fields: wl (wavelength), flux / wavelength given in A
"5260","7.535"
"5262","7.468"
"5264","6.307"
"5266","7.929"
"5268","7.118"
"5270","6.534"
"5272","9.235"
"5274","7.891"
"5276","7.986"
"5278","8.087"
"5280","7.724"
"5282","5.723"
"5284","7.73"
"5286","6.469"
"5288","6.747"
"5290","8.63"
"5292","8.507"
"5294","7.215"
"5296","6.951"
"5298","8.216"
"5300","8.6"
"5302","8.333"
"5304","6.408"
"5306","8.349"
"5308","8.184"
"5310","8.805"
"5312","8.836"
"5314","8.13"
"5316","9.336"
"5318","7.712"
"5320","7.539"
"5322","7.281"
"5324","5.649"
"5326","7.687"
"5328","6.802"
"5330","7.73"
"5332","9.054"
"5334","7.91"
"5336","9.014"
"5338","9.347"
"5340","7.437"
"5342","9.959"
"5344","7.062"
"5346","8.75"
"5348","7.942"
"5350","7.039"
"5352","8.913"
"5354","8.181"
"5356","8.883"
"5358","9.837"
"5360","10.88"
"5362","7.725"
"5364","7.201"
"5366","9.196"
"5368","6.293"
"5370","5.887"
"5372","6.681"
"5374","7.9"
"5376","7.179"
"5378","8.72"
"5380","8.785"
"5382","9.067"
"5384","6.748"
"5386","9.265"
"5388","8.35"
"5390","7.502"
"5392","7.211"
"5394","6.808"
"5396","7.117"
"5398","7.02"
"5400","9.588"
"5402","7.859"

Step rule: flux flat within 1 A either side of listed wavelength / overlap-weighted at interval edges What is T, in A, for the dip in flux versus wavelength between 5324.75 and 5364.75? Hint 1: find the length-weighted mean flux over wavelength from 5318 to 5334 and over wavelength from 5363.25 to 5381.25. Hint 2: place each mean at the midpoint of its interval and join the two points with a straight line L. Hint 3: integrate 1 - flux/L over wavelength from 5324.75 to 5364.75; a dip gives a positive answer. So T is -4.6 A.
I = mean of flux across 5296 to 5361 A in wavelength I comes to 8.22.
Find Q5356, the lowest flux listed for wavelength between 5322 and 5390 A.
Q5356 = 5.649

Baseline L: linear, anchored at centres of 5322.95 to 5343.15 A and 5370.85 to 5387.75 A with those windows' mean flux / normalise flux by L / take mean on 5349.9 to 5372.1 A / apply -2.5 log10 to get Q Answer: -0.02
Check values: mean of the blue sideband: 8.05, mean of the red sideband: 8.04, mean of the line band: 8.16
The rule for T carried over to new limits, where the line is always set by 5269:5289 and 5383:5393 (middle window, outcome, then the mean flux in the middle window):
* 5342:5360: -2.1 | 8.56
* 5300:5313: -1.2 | 8.19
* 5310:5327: -0.6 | 7.83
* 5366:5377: 1.1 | 7.01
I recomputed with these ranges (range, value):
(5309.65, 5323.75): 8.07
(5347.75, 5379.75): 8.05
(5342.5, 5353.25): 8.04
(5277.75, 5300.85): 7.53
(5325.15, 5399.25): 8.04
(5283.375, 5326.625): 7.79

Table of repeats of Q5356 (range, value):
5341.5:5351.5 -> 7.039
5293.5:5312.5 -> 6.408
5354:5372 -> 5.887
